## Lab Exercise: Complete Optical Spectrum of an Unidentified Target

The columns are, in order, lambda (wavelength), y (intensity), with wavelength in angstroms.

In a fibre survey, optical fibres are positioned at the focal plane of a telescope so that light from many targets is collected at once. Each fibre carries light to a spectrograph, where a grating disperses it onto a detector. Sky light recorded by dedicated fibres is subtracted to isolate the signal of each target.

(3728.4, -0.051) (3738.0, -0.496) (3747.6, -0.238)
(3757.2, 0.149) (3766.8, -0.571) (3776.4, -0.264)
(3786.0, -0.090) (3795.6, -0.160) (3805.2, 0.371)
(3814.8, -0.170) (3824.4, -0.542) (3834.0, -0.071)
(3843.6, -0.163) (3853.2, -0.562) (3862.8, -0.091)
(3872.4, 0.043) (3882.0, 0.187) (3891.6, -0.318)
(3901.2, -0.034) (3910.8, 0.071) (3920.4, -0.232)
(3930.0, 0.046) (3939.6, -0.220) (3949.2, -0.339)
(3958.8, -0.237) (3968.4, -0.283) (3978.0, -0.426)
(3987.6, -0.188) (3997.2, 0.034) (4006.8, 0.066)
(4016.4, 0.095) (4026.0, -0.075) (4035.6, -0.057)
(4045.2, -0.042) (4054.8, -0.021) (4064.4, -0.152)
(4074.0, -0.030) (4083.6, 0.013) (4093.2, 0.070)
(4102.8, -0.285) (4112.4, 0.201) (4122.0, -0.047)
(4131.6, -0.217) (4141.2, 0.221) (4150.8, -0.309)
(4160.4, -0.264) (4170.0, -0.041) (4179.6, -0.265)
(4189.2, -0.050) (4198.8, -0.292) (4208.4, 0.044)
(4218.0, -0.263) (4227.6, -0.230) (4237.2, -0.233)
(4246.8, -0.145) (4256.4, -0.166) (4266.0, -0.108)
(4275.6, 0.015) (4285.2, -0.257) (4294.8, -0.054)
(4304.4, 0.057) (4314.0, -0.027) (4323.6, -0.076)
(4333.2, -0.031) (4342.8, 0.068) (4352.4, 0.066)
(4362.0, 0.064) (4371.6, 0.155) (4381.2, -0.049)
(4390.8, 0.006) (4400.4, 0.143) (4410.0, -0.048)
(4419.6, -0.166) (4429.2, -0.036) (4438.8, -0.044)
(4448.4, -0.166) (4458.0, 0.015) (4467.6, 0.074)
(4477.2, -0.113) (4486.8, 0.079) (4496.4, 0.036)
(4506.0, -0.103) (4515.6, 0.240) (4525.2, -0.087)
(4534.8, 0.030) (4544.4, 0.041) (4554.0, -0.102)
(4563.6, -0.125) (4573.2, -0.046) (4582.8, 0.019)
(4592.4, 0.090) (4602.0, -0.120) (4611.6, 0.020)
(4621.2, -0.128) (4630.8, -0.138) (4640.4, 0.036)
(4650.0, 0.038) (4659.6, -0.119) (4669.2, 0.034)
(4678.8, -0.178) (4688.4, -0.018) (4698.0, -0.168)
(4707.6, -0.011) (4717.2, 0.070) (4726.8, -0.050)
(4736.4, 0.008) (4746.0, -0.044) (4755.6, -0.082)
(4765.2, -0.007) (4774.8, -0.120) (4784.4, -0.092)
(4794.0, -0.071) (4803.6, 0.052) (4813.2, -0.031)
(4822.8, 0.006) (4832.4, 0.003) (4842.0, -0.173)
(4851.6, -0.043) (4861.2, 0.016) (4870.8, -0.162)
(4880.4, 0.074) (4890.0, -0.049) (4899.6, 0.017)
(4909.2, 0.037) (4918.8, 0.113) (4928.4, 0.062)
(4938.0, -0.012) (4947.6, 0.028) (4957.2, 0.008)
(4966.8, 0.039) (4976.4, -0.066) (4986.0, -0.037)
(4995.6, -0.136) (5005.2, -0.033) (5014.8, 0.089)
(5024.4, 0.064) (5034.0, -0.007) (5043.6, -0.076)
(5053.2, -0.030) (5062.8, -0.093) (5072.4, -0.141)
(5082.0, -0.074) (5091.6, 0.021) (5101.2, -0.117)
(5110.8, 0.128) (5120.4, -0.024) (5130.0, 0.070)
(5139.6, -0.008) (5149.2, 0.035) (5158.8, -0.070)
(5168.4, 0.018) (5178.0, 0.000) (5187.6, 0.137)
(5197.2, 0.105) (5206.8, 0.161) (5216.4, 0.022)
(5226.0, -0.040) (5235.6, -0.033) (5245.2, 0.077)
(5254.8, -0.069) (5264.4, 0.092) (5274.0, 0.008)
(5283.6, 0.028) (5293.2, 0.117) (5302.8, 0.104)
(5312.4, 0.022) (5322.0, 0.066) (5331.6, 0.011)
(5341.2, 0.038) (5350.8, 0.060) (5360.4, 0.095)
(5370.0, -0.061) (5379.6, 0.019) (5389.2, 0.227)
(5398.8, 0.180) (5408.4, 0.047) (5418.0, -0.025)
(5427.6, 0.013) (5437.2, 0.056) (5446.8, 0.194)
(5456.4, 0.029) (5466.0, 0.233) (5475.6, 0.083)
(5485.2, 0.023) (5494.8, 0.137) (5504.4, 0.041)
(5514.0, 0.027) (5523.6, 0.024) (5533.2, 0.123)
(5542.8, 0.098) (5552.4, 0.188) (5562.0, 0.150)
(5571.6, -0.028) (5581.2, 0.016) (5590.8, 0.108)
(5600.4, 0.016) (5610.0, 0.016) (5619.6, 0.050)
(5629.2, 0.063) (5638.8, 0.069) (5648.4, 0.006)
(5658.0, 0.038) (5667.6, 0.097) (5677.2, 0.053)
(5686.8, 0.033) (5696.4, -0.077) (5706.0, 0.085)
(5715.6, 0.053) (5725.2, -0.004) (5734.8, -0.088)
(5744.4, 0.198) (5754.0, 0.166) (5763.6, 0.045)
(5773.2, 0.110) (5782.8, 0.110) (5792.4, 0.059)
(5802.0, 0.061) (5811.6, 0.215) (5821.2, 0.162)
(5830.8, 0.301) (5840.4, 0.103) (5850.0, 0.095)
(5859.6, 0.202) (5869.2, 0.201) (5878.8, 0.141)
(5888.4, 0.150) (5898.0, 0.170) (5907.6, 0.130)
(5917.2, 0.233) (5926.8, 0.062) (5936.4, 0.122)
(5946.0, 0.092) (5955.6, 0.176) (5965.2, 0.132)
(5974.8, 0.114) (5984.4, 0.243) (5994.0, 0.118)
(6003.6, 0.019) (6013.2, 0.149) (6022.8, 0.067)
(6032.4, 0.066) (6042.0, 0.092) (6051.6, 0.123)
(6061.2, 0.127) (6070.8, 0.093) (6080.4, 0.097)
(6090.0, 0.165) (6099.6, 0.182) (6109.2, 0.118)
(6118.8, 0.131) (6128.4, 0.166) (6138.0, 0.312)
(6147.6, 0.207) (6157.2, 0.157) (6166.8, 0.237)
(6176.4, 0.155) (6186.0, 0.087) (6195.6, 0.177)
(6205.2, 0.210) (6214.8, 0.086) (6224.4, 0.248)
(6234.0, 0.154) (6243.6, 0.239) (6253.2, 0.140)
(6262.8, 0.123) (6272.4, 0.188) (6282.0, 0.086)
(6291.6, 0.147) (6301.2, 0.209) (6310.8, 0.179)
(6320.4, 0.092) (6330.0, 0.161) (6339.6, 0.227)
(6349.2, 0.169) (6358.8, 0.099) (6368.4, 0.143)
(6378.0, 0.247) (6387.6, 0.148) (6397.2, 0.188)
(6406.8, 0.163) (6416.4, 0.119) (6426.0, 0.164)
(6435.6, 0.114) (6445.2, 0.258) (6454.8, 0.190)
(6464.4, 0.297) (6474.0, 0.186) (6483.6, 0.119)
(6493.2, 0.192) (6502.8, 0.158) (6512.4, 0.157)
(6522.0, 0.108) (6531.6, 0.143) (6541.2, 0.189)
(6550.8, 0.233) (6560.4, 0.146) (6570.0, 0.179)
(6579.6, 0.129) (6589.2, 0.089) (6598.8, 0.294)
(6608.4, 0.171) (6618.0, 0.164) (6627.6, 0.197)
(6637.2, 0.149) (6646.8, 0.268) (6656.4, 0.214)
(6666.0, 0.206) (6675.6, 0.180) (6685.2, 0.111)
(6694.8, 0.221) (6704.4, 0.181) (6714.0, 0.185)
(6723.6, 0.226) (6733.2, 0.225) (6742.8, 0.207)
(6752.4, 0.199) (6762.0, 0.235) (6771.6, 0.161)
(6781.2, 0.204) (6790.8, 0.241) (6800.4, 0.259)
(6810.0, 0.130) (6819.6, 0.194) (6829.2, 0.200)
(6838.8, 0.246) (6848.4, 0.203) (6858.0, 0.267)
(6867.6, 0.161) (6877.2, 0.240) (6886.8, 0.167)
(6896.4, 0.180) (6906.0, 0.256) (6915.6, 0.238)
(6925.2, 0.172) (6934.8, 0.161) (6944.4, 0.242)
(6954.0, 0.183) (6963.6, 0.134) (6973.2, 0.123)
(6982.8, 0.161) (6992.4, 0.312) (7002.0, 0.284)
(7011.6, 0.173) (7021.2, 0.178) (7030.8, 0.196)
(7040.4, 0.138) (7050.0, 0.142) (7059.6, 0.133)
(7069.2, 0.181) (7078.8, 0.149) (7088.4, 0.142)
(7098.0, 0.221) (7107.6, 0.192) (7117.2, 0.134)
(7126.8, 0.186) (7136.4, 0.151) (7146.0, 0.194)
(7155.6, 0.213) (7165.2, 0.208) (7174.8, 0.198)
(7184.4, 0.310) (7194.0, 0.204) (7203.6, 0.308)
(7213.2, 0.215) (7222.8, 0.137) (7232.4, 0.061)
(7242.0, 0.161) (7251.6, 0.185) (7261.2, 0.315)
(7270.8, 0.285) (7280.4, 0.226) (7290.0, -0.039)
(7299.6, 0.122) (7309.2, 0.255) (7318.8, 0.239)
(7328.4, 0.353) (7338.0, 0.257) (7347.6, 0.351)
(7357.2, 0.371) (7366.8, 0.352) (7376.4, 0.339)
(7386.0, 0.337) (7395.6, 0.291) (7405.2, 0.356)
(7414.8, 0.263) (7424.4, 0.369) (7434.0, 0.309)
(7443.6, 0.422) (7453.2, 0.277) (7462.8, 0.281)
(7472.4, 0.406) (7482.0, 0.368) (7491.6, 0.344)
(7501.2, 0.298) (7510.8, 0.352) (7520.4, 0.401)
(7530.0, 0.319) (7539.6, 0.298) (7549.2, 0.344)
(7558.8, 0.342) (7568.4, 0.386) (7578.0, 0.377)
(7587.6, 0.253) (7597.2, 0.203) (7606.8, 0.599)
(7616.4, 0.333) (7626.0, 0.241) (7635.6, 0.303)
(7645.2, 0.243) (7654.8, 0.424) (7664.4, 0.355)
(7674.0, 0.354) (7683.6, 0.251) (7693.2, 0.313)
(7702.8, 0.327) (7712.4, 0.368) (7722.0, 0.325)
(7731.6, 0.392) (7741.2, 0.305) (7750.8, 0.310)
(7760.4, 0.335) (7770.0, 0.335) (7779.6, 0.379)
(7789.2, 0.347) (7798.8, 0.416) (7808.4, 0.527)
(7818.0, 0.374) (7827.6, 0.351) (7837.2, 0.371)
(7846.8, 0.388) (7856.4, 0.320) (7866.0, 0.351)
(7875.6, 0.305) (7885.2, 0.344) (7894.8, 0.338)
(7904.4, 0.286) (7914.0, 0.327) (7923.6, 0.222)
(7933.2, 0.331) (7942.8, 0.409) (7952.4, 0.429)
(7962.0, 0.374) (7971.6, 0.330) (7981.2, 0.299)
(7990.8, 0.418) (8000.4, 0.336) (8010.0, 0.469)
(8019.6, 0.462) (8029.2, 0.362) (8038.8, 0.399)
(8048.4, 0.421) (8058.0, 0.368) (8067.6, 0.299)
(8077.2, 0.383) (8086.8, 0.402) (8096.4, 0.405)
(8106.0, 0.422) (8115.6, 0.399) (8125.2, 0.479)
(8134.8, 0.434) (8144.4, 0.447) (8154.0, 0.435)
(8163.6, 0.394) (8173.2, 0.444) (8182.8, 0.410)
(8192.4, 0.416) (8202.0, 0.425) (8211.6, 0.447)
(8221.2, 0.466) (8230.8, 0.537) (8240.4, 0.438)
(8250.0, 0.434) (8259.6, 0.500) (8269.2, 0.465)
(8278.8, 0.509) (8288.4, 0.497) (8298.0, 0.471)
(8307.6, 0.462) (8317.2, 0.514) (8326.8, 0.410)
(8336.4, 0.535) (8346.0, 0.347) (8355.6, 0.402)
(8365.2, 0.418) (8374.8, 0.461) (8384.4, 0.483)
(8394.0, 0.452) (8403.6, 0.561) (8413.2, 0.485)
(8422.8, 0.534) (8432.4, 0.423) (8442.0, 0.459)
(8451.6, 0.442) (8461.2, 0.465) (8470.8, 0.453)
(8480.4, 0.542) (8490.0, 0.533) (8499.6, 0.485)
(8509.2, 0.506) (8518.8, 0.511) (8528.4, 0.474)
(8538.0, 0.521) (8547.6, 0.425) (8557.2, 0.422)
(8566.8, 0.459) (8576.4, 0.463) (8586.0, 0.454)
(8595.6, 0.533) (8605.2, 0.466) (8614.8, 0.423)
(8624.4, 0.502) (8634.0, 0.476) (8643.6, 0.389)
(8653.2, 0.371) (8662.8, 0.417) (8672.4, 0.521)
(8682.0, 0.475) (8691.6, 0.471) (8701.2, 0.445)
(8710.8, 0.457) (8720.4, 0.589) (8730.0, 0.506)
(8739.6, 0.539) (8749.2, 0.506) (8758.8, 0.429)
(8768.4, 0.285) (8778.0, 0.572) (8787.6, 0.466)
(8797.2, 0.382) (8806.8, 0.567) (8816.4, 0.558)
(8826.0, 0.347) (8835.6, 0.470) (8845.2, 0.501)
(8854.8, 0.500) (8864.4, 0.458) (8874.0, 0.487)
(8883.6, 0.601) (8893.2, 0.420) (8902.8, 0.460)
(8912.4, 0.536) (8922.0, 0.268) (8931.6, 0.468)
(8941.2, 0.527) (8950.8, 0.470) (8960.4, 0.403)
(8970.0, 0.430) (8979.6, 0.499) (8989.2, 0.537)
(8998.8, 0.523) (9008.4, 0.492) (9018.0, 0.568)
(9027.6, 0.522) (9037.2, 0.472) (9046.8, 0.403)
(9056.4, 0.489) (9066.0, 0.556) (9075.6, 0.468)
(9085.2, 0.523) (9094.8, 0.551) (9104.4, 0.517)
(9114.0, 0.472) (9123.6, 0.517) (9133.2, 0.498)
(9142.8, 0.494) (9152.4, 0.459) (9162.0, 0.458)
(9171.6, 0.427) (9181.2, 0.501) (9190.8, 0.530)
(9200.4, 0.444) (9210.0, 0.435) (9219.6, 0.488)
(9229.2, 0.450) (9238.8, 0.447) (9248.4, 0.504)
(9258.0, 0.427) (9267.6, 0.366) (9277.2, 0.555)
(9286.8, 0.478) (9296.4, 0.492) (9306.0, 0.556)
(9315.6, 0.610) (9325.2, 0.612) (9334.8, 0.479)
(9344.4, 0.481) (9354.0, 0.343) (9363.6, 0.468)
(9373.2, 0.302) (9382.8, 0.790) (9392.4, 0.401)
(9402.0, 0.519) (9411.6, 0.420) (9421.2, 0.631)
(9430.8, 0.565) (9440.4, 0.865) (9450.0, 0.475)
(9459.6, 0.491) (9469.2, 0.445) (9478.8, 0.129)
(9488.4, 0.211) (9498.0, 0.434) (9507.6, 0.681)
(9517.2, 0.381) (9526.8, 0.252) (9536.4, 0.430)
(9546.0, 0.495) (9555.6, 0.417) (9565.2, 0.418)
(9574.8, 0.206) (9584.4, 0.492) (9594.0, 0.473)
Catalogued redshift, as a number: 0.838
